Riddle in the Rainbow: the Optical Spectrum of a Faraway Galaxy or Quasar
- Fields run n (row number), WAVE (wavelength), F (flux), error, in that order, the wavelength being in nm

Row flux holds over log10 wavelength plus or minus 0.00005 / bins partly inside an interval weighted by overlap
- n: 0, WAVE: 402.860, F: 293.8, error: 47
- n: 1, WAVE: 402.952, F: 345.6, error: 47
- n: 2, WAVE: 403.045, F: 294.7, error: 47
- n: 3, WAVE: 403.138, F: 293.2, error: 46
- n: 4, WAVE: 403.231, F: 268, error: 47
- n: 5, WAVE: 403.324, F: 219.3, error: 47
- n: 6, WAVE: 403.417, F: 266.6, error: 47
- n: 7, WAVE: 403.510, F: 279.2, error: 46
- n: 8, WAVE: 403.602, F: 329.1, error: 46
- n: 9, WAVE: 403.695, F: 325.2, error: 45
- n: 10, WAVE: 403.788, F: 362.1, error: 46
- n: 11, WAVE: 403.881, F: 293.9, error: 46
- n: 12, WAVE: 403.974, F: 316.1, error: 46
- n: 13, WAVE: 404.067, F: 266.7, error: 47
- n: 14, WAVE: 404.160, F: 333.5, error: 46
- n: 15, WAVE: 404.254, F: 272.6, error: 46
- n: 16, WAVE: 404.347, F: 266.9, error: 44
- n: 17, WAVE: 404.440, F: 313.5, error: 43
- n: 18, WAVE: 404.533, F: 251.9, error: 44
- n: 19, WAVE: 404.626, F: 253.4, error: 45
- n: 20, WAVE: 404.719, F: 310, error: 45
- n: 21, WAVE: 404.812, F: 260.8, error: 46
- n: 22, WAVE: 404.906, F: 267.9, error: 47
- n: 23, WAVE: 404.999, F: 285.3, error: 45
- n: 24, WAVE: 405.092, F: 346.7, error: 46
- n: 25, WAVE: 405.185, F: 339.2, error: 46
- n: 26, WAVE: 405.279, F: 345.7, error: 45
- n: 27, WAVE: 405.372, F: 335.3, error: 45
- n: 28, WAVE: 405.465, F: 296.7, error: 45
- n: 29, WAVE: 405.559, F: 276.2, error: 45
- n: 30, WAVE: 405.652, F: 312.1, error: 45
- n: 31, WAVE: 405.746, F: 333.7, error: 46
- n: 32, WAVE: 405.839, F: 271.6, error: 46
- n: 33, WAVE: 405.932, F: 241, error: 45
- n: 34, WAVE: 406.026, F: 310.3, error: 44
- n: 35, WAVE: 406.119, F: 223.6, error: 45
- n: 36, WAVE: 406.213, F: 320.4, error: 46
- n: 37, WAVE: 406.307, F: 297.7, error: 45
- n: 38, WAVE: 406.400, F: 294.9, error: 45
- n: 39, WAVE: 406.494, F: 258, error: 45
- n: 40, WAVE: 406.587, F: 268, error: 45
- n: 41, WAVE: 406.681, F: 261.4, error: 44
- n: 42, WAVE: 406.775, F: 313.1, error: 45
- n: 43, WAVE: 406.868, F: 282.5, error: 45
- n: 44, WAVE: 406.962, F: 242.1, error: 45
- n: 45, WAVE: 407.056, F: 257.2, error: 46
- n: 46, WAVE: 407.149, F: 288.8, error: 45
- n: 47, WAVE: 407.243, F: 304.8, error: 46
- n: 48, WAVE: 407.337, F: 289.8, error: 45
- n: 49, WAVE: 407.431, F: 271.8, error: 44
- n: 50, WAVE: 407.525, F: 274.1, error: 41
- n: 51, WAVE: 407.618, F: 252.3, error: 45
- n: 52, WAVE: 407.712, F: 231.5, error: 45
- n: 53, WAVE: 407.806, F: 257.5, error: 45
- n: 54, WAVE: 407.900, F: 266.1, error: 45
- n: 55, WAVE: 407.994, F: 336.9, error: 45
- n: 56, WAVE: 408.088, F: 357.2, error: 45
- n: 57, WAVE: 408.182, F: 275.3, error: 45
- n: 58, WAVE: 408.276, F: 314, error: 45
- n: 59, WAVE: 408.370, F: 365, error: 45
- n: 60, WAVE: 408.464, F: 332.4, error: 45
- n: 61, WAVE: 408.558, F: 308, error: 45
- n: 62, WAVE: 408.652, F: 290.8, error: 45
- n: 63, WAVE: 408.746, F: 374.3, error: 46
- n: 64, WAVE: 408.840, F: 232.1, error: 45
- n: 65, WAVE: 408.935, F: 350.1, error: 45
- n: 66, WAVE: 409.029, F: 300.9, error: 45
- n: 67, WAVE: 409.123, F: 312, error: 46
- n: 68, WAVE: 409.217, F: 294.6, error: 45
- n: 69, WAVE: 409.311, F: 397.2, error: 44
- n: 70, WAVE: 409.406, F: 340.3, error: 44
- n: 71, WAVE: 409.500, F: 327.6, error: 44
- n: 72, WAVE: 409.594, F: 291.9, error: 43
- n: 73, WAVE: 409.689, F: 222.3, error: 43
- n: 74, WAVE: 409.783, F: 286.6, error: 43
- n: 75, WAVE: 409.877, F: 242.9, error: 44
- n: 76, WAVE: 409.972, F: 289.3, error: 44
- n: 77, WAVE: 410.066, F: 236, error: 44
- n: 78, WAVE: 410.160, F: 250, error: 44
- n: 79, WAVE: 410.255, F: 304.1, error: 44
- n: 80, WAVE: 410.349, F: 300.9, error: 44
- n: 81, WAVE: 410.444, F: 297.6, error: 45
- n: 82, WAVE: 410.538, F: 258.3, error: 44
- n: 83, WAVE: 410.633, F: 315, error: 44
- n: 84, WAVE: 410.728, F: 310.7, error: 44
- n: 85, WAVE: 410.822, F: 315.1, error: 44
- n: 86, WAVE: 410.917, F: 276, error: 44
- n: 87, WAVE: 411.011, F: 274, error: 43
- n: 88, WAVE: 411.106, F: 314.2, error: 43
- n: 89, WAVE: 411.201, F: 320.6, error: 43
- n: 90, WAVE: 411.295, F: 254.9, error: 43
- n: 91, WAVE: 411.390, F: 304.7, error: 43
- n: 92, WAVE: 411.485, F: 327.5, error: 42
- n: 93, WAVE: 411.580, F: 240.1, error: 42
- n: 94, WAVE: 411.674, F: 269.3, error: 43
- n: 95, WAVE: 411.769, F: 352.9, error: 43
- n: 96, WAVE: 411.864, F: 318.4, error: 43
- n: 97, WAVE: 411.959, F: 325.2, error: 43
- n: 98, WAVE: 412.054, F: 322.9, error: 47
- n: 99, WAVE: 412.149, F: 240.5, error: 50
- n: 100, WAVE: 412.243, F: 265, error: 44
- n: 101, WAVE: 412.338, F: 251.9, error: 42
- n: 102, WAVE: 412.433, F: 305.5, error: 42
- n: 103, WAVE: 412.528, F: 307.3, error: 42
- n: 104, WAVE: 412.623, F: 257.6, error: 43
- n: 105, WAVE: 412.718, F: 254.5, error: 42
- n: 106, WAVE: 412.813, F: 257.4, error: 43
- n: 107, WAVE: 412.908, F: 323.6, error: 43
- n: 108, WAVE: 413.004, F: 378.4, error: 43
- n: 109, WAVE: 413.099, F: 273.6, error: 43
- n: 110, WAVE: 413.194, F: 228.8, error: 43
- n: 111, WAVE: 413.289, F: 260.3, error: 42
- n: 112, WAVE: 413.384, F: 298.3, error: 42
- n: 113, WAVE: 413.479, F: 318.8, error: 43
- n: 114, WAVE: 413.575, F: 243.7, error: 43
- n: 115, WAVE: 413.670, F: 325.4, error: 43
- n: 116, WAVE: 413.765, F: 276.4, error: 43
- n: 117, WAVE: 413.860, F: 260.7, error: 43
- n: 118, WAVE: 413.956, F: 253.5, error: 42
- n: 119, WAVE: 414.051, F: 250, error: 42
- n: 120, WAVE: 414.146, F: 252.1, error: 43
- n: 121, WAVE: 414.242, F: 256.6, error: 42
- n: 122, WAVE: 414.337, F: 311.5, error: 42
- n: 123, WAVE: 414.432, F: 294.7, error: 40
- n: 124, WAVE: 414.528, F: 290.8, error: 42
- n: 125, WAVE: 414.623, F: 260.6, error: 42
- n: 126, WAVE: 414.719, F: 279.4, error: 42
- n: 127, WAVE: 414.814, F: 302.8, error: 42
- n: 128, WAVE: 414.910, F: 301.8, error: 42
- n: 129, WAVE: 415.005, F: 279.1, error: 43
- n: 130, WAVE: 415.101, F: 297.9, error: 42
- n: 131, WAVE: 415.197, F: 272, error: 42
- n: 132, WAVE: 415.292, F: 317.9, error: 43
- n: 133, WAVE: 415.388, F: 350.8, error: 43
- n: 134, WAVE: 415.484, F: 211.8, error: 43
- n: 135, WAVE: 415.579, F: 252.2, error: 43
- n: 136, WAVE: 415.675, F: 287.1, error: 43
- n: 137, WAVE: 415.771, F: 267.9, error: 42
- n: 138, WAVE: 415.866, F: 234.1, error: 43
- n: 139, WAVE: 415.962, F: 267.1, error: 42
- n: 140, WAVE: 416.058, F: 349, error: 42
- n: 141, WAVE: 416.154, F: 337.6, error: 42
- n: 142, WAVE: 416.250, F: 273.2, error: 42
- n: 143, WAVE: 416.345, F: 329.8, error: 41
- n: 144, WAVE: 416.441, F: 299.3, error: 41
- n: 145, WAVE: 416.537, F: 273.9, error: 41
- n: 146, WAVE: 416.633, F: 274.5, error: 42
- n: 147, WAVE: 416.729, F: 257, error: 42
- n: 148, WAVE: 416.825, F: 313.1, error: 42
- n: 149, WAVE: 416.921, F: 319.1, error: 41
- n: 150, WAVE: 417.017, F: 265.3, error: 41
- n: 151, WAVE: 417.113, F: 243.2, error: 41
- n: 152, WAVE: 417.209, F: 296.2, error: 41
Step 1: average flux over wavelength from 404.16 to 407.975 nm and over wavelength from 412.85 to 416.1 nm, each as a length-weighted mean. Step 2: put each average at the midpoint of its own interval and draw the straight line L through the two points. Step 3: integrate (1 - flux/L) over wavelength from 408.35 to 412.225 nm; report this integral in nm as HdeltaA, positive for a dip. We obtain -0.21 nm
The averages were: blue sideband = 285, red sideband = 283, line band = 299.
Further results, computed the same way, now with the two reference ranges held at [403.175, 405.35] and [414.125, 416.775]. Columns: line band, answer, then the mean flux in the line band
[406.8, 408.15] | 0.057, 280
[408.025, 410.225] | -0.101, 304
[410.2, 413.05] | -0.059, 295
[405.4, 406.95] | 0.046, 285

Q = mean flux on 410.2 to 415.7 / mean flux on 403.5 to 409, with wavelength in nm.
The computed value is 0.97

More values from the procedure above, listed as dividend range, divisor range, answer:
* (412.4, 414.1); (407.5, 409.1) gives 0.93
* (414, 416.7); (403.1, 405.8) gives 0.96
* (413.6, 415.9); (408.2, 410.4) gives 0.92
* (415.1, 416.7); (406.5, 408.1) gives 1.04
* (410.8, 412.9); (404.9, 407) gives 0.99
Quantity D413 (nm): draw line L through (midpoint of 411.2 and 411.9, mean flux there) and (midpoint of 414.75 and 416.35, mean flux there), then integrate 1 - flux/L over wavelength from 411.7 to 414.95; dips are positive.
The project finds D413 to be 0.09 nm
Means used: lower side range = 297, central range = 285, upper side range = 289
